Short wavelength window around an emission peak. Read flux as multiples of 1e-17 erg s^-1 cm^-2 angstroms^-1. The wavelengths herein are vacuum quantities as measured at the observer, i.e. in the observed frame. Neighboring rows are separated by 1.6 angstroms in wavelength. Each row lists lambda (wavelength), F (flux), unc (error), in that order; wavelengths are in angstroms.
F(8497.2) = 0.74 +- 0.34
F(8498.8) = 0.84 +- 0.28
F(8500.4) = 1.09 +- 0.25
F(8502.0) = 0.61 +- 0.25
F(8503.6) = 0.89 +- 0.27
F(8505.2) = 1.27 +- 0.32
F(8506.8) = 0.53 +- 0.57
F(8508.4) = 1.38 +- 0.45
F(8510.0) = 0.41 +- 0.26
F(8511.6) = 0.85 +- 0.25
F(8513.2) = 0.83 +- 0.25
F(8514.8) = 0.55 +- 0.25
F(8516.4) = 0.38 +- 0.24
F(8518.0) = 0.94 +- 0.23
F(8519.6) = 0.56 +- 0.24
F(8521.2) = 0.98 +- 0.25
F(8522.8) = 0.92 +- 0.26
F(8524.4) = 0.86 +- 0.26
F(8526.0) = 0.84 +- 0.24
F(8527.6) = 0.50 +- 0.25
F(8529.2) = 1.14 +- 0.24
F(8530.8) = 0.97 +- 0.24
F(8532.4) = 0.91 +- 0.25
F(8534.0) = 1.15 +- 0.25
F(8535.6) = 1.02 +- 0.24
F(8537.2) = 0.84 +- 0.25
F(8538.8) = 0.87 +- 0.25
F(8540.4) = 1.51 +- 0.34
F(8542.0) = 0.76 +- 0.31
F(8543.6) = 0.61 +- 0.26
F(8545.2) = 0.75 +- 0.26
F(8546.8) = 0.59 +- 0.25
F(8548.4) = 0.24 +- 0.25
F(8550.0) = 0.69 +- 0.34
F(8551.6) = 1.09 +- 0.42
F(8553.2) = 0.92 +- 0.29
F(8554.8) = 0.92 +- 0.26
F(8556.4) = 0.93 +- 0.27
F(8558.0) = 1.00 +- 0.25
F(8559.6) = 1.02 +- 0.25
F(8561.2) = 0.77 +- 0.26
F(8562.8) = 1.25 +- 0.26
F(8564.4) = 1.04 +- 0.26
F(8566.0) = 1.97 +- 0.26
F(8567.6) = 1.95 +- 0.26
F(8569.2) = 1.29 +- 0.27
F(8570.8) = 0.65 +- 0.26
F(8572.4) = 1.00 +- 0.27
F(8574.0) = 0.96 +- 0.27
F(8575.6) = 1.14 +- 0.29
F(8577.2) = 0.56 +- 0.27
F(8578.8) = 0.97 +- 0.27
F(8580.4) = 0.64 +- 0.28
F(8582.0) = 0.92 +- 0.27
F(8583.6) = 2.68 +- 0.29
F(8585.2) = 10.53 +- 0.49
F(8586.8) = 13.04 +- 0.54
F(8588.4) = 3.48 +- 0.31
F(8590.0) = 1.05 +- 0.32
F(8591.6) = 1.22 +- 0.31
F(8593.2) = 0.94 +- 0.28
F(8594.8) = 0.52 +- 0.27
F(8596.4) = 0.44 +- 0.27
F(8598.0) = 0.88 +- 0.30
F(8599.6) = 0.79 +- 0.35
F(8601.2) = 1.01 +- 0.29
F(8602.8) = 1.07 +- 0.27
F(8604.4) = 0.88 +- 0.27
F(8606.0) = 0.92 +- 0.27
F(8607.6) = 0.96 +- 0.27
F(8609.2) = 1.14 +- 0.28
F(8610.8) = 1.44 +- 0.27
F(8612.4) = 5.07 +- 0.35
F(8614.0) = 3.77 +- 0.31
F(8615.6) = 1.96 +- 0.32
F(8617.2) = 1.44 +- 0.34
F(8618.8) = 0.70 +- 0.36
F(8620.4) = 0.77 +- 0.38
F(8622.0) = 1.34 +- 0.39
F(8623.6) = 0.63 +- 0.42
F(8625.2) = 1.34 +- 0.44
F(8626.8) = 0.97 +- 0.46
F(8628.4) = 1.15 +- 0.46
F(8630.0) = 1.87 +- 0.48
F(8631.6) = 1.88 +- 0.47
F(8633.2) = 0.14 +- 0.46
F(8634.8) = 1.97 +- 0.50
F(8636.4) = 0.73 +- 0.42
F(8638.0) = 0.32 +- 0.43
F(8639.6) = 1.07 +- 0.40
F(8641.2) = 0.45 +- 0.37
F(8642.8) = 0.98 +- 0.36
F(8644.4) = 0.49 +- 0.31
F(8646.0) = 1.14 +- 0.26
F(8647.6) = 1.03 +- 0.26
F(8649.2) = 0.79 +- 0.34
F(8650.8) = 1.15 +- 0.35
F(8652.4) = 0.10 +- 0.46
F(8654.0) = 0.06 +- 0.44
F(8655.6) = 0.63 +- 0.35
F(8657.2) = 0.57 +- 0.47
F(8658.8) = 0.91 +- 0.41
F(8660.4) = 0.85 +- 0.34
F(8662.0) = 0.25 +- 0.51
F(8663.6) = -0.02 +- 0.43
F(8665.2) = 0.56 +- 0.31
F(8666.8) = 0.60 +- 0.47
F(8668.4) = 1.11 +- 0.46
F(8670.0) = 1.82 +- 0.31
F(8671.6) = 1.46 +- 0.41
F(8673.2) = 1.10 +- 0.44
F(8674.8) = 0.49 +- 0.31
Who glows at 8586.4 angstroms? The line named H-alpha 6563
